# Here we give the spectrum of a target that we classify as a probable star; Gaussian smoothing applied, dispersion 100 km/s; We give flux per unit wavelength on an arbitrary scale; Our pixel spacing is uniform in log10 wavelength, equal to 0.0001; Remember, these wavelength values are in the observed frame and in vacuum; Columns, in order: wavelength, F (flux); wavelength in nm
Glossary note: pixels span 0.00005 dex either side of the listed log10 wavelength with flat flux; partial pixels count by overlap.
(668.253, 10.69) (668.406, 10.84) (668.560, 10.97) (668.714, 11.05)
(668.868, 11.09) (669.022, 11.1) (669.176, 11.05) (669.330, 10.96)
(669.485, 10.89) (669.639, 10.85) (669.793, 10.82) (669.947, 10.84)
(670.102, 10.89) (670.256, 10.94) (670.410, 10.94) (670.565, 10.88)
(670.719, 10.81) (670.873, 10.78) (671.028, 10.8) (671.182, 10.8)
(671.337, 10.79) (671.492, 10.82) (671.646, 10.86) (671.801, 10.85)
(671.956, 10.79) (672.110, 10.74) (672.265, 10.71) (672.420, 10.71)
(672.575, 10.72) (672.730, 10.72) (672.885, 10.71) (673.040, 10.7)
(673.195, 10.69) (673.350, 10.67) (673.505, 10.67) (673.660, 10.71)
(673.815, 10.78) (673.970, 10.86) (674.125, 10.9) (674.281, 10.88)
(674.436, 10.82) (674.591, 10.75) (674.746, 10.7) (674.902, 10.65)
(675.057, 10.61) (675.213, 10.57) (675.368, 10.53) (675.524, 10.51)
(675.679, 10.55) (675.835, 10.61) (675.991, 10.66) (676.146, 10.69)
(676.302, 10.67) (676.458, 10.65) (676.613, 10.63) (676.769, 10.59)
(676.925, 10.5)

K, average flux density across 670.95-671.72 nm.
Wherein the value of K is 10.8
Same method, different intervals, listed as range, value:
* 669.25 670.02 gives 10.9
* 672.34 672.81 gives 10.7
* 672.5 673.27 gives 10.7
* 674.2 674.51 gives 10.8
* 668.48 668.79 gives 11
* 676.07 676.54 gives 10.7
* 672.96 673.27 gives 10.7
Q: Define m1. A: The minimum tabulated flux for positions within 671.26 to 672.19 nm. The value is 10.74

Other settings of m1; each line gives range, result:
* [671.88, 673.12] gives 10.7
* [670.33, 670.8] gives 10.81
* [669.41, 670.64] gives 10.82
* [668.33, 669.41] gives 10.84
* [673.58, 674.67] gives 10.71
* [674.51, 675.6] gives 10.51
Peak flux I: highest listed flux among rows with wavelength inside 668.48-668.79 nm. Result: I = 11.05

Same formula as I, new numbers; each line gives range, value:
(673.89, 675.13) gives 10.9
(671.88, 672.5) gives 10.79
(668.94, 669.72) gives 11.1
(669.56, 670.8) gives 10.94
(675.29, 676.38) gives 10.69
